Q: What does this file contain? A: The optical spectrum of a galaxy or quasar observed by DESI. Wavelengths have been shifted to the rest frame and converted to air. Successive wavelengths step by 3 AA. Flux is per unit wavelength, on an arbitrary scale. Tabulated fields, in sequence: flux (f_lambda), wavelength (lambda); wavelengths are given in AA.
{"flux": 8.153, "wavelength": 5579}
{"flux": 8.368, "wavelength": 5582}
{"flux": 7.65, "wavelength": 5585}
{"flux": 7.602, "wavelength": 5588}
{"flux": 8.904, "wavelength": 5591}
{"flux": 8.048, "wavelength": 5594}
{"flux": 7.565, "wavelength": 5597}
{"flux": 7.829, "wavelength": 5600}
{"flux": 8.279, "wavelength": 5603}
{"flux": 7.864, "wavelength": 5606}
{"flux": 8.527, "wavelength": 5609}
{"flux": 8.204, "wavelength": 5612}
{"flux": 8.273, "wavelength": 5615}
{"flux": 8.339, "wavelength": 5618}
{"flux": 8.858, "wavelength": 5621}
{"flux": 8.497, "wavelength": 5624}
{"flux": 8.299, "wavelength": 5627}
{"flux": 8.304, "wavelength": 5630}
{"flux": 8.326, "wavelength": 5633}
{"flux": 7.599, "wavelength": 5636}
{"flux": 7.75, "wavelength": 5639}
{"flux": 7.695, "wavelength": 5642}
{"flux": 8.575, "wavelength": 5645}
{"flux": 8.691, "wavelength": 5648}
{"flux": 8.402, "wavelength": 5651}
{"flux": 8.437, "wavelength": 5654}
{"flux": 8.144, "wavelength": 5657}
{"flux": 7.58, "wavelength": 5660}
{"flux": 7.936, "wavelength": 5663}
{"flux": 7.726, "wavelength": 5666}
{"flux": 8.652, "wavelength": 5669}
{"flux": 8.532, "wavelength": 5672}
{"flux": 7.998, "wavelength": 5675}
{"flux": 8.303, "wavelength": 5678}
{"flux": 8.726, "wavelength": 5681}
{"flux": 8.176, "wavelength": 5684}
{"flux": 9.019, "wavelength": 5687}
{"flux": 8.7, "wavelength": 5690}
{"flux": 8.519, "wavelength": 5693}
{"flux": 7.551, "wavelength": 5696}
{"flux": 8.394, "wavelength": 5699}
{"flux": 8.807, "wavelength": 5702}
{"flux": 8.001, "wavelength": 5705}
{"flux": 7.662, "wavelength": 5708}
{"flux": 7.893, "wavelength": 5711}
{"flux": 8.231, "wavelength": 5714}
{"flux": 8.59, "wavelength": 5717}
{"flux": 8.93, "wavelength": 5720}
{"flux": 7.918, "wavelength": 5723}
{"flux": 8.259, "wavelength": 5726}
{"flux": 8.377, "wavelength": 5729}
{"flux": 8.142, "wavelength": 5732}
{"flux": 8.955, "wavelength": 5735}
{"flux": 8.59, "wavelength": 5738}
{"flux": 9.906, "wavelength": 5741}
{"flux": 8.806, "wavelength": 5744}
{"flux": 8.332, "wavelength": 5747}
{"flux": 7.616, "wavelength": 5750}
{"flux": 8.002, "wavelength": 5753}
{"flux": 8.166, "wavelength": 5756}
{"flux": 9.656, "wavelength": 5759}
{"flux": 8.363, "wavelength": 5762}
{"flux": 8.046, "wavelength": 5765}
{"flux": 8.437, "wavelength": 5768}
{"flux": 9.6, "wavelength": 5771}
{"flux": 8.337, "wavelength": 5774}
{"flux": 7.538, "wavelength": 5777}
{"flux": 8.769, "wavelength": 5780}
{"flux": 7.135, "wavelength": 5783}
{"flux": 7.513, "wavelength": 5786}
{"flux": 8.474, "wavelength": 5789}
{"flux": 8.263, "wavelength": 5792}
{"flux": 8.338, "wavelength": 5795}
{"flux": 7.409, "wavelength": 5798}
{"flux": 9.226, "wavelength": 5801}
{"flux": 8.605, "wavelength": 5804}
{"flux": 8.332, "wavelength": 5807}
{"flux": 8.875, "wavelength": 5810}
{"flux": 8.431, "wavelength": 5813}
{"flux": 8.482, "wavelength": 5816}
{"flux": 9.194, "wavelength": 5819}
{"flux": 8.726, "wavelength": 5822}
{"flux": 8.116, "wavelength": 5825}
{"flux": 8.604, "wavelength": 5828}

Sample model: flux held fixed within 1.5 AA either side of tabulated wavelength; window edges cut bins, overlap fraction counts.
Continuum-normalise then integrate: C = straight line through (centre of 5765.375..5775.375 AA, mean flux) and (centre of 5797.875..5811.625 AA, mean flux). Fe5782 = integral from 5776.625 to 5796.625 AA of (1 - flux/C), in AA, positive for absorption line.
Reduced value 1.5 AA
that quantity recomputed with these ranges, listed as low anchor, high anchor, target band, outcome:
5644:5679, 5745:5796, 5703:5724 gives 0.2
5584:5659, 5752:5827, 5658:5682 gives 0.2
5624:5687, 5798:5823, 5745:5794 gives 1.5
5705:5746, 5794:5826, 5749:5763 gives 0.2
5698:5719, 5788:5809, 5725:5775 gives -1.6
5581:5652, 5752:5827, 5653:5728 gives 0.1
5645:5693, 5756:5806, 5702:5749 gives -0.5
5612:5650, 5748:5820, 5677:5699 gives -0.3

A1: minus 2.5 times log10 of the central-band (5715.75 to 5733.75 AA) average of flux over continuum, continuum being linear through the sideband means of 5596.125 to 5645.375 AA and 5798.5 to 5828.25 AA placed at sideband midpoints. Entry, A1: 0.004 mag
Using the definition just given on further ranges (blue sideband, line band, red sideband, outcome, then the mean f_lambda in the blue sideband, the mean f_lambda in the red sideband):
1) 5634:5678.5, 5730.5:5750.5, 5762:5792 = -0.06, 8.13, 8.22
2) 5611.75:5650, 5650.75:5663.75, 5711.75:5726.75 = 0.03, 8.27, 8.37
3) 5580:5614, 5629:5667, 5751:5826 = 0.01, 8.08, 8.4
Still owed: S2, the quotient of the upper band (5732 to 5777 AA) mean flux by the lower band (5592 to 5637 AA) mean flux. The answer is 1.05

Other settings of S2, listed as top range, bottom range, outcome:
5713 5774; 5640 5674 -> 1.04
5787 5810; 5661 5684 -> 1.02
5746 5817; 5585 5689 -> 1.01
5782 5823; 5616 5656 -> 1.01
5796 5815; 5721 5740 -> 1.01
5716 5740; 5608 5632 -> 1.01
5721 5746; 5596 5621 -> 1.06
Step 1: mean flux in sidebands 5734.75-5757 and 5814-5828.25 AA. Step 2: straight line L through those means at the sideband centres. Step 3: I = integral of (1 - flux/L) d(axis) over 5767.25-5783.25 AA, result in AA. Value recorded 0.3 AA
